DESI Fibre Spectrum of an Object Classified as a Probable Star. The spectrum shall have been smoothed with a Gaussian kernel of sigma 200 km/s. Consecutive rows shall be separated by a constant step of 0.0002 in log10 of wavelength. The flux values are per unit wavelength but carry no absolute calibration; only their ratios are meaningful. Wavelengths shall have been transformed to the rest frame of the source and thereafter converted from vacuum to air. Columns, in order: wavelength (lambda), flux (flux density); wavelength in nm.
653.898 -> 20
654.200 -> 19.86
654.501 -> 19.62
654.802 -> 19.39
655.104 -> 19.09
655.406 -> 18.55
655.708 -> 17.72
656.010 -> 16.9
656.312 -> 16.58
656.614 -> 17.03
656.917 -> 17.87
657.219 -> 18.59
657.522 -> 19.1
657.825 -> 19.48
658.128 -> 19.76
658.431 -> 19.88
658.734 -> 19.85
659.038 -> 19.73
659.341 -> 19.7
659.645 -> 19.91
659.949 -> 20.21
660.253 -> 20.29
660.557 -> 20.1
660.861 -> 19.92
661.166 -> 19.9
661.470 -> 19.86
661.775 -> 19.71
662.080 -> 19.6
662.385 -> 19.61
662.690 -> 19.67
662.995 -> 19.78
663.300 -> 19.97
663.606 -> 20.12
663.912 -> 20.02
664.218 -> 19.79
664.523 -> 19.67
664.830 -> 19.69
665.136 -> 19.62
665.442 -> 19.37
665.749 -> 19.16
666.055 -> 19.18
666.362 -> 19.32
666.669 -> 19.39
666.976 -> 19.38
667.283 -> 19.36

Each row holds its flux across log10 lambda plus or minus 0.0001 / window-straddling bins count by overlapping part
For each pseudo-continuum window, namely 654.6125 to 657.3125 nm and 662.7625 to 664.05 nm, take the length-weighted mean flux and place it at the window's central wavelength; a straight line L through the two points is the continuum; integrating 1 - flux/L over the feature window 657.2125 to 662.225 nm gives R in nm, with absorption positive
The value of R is -0.21 nm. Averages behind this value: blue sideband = 18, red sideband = 20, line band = 19.8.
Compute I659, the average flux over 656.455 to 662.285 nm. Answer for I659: 19.5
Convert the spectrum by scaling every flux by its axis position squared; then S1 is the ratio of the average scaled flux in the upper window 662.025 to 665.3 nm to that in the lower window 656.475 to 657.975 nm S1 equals 1.10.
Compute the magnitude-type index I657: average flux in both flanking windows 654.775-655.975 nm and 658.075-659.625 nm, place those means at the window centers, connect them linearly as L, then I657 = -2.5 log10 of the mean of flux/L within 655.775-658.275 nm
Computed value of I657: 0.055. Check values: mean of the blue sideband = 18.4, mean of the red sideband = 19.8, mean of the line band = 18.1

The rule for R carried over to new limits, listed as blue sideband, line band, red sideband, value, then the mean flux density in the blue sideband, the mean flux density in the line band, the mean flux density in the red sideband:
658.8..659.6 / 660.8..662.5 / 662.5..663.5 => 0.00 nm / 19.7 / 19.8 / 19.8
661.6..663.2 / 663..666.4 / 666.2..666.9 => -0.02 nm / 19.7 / 19.6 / 19.4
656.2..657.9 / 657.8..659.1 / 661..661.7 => -0.08 nm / 18.1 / 19.8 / 19.9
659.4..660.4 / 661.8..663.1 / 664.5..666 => 0.01 nm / 20.1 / 19.7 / 19.5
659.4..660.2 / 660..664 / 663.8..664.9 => 0.00 nm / 20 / 19.9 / 19.8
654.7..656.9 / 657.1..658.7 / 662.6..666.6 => -0.10 nm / 17.9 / 19.4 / 19.6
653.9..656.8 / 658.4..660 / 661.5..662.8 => -0.06 nm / 18.4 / 19.9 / 19.7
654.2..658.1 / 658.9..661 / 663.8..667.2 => -0.12 nm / 18.4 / 20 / 19.5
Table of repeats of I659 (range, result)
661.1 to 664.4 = 19.8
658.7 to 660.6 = 20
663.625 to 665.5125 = 19.7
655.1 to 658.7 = 18.4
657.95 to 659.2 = 19.8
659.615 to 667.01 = 19.7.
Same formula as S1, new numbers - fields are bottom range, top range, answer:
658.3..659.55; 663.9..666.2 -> 1.01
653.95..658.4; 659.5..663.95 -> 1.09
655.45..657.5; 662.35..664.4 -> 1.15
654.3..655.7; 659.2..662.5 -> 1.06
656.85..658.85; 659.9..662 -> 1.05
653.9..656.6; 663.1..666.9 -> 1.09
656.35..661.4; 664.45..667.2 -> 1.02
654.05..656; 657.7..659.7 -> 1.06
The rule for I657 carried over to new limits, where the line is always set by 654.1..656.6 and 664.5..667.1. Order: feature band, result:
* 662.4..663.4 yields -0.04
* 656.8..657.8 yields -0.01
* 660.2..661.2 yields -0.06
